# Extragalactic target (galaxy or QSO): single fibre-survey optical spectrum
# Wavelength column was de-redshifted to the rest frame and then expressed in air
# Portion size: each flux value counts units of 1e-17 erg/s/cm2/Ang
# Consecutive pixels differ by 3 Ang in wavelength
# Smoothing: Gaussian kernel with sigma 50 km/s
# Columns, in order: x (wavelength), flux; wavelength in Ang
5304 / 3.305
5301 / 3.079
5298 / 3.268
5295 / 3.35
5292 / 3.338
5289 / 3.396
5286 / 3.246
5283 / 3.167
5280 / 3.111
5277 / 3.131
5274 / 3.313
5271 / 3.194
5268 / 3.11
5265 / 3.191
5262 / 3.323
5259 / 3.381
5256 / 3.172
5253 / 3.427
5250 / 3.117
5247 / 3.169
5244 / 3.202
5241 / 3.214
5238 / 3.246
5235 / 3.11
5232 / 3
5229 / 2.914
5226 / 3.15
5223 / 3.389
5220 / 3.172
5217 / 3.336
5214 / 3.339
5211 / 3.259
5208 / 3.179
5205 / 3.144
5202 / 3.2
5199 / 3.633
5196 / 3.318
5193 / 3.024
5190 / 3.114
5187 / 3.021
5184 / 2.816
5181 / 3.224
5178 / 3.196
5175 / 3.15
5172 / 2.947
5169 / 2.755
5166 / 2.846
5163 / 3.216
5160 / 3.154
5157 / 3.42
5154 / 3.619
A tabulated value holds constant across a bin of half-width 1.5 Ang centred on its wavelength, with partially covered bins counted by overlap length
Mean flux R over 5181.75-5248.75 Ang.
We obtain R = 3.18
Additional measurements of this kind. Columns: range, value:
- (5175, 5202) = 3.17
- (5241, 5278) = 3.23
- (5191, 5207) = 3.26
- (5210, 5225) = 3.3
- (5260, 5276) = 3.23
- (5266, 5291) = 3.21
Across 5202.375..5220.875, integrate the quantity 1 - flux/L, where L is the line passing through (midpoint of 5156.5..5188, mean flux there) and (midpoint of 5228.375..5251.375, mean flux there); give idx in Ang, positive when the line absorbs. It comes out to -0.8 Ang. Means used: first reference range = 3.06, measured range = 3.24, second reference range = 3.13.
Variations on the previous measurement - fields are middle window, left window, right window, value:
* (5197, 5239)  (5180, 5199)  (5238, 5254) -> -0.62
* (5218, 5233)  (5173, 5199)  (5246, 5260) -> 0.32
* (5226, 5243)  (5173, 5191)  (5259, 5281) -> 0.29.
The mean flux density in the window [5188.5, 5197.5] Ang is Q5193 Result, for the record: 3.15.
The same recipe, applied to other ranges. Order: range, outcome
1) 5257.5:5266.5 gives 3.3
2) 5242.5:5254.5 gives 3.23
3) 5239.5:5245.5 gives 3.21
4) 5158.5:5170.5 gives 2.99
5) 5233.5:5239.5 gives 3.18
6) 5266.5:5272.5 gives 3.15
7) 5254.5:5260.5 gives 3.28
